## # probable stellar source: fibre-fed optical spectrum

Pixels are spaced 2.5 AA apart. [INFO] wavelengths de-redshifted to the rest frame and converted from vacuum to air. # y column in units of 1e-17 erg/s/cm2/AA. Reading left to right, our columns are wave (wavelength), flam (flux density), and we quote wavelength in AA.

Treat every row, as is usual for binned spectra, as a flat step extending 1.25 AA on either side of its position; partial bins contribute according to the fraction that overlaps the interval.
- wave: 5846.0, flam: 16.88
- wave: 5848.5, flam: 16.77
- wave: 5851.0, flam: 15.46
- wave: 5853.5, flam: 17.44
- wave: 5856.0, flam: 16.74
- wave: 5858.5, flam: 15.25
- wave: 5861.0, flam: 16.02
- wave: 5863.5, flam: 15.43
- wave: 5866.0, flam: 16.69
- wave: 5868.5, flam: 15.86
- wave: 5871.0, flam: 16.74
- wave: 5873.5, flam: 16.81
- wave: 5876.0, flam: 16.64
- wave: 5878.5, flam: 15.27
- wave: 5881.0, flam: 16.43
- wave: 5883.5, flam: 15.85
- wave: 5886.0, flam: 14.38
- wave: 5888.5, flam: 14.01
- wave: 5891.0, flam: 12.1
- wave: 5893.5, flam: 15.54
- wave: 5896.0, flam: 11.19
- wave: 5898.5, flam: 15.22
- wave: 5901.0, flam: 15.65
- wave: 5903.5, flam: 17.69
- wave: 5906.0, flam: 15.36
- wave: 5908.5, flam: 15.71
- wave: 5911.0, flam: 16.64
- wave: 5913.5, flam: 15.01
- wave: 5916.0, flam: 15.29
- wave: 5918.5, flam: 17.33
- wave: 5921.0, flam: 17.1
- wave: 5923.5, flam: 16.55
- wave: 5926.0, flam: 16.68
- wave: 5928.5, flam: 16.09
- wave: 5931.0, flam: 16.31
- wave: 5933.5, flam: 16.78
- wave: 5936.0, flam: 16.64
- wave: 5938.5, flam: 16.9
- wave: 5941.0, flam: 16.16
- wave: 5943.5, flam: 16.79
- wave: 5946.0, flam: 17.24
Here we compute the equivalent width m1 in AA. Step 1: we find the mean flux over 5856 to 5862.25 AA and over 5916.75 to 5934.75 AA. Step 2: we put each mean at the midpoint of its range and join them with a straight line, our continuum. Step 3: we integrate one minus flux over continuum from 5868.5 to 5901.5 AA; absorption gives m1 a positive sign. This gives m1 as 2.20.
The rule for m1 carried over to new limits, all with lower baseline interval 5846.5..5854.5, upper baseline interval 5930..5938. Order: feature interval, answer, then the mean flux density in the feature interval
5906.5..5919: 0.5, 15.9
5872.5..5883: 0.2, 16.2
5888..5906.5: 2.2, 14.6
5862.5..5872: 0.2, 16.2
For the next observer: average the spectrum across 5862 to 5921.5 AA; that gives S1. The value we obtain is 15.6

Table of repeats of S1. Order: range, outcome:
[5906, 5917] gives 15.6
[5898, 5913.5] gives 16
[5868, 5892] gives 15.4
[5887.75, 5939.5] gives 15.7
